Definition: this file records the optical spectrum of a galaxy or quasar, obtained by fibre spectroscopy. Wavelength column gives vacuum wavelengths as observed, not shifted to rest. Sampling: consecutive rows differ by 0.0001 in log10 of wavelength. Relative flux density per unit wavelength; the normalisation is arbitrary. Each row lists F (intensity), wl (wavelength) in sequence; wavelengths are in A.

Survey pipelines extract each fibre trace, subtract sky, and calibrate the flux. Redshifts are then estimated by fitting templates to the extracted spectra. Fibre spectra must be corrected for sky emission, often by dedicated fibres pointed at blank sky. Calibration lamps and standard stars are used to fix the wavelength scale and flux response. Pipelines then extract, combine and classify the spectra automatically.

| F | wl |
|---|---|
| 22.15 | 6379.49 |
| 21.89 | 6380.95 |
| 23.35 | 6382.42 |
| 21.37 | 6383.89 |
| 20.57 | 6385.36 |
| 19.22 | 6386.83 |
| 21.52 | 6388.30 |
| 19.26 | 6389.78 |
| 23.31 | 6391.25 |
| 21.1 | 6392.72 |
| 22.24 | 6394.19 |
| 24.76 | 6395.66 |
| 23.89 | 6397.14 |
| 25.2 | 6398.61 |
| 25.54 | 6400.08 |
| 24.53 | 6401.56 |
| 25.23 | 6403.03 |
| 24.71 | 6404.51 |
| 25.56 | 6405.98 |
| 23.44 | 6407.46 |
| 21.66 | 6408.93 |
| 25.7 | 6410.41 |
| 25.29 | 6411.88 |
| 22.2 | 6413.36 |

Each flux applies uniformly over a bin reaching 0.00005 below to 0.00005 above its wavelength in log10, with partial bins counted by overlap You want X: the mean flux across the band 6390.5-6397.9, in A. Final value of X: 23.1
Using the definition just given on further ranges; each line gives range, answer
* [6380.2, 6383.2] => 22.7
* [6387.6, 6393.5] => 21.3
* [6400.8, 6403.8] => 24.8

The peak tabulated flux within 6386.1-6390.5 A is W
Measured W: 21.52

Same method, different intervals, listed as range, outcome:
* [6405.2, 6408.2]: 25.56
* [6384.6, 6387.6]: 20.57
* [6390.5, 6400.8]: 25.54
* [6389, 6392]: 23.31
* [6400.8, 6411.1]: 25.7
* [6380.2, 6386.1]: 23.35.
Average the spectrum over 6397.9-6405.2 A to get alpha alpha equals 25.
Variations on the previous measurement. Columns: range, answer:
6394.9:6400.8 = 24.8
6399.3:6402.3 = 25.1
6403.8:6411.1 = 24.2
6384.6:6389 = 20.4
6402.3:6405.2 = 24.9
